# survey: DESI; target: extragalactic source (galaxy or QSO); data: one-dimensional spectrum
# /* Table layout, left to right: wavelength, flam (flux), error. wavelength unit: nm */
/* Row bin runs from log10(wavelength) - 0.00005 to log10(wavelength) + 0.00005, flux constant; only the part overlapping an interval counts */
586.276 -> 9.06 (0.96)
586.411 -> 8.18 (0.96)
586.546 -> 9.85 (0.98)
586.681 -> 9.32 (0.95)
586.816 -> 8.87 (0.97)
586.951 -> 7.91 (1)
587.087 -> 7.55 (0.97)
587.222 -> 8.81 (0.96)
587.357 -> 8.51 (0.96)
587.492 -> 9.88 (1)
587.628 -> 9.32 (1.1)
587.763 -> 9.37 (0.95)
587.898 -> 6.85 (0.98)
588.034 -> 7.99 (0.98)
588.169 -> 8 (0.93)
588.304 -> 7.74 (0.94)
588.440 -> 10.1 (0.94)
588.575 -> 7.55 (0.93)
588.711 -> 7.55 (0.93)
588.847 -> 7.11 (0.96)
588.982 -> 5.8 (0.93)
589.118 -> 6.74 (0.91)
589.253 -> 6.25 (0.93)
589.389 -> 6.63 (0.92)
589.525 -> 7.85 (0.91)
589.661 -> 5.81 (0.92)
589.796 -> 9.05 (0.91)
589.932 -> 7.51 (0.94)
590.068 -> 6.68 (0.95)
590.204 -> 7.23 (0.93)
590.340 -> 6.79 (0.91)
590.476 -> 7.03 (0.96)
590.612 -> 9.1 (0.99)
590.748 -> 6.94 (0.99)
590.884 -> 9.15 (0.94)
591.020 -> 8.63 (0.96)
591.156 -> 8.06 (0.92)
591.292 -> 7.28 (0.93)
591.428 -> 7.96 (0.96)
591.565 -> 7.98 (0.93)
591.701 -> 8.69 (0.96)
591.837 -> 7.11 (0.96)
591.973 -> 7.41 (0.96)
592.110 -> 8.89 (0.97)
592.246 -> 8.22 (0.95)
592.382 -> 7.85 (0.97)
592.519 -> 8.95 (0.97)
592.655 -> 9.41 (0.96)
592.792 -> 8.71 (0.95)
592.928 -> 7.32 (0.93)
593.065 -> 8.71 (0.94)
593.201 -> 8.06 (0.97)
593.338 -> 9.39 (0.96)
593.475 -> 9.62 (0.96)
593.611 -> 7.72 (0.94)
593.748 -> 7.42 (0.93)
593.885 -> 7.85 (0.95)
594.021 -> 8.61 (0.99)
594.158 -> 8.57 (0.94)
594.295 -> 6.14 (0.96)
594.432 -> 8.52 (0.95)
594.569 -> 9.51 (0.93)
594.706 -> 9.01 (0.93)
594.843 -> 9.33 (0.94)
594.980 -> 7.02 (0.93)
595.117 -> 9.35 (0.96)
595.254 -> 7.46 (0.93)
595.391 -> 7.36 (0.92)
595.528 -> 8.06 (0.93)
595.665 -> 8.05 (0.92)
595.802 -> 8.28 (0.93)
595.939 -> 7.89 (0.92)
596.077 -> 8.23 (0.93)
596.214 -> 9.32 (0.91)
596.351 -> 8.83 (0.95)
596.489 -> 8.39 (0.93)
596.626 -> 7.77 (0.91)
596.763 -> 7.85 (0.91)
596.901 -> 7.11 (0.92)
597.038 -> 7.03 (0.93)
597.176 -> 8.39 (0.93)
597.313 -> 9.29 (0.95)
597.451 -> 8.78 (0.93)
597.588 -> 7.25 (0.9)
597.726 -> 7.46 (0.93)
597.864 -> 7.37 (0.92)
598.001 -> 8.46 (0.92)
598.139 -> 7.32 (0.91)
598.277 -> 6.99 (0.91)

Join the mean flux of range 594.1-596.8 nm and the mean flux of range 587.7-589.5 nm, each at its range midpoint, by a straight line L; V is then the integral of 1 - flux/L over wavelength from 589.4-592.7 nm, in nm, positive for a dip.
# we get -0.04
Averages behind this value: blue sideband 7.52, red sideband 8.25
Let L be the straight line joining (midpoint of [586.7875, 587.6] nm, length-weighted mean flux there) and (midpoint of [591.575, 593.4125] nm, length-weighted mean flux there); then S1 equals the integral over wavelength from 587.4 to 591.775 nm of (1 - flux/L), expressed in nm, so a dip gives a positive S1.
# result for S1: 0.371 nm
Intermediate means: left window 8.6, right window 8.36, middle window 7.77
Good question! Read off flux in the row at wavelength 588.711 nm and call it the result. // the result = 7.55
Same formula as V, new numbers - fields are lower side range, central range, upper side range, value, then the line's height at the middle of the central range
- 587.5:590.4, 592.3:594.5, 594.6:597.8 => -0.10 nm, 7.94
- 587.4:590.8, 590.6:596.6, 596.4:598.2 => -0.38 nm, 7.78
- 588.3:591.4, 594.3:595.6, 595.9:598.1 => -0.06 nm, 7.91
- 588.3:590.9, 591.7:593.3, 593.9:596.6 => -0.09 nm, 7.85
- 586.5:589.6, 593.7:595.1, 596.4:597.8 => -0.05 nm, 7.97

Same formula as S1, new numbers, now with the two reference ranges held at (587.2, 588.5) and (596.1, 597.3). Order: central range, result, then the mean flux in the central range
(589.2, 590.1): 0.15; 7.14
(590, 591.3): 0.12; 7.71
